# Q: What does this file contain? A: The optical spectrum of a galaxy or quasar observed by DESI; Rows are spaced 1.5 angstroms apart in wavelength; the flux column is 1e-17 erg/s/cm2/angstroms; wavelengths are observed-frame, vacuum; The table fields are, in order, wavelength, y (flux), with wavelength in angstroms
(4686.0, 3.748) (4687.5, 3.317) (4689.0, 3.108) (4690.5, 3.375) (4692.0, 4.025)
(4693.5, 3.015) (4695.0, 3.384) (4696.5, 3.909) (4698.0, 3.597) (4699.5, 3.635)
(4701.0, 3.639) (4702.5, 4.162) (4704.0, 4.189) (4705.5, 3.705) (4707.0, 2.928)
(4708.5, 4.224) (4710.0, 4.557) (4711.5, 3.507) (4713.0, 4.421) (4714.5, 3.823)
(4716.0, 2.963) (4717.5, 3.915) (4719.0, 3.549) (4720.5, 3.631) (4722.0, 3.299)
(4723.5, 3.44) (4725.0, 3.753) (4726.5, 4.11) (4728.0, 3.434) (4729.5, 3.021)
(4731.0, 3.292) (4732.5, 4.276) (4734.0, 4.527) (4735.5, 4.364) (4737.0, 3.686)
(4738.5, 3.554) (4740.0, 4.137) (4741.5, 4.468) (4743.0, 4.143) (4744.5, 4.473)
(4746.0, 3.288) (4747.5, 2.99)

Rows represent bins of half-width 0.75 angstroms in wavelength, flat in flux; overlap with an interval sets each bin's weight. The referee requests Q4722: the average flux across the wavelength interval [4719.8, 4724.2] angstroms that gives 3.45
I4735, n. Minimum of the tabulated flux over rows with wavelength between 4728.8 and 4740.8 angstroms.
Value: 3.021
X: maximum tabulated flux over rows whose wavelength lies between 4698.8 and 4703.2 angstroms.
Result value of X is 4.162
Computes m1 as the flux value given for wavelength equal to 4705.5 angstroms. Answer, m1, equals 3.705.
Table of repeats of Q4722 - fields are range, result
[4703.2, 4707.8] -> 3.62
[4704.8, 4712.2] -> 3.79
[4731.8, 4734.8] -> 4.4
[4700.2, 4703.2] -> 3.89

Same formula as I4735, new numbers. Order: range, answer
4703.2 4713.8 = 2.928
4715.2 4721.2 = 2.963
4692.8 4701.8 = 3.015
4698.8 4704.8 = 3.635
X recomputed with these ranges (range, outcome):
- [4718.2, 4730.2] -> 4.11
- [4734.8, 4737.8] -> 4.364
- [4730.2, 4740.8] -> 4.527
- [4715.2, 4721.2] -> 3.915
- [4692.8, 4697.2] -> 3.909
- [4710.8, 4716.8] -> 4.421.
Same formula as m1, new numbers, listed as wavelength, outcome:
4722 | 3.299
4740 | 4.137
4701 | 3.639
